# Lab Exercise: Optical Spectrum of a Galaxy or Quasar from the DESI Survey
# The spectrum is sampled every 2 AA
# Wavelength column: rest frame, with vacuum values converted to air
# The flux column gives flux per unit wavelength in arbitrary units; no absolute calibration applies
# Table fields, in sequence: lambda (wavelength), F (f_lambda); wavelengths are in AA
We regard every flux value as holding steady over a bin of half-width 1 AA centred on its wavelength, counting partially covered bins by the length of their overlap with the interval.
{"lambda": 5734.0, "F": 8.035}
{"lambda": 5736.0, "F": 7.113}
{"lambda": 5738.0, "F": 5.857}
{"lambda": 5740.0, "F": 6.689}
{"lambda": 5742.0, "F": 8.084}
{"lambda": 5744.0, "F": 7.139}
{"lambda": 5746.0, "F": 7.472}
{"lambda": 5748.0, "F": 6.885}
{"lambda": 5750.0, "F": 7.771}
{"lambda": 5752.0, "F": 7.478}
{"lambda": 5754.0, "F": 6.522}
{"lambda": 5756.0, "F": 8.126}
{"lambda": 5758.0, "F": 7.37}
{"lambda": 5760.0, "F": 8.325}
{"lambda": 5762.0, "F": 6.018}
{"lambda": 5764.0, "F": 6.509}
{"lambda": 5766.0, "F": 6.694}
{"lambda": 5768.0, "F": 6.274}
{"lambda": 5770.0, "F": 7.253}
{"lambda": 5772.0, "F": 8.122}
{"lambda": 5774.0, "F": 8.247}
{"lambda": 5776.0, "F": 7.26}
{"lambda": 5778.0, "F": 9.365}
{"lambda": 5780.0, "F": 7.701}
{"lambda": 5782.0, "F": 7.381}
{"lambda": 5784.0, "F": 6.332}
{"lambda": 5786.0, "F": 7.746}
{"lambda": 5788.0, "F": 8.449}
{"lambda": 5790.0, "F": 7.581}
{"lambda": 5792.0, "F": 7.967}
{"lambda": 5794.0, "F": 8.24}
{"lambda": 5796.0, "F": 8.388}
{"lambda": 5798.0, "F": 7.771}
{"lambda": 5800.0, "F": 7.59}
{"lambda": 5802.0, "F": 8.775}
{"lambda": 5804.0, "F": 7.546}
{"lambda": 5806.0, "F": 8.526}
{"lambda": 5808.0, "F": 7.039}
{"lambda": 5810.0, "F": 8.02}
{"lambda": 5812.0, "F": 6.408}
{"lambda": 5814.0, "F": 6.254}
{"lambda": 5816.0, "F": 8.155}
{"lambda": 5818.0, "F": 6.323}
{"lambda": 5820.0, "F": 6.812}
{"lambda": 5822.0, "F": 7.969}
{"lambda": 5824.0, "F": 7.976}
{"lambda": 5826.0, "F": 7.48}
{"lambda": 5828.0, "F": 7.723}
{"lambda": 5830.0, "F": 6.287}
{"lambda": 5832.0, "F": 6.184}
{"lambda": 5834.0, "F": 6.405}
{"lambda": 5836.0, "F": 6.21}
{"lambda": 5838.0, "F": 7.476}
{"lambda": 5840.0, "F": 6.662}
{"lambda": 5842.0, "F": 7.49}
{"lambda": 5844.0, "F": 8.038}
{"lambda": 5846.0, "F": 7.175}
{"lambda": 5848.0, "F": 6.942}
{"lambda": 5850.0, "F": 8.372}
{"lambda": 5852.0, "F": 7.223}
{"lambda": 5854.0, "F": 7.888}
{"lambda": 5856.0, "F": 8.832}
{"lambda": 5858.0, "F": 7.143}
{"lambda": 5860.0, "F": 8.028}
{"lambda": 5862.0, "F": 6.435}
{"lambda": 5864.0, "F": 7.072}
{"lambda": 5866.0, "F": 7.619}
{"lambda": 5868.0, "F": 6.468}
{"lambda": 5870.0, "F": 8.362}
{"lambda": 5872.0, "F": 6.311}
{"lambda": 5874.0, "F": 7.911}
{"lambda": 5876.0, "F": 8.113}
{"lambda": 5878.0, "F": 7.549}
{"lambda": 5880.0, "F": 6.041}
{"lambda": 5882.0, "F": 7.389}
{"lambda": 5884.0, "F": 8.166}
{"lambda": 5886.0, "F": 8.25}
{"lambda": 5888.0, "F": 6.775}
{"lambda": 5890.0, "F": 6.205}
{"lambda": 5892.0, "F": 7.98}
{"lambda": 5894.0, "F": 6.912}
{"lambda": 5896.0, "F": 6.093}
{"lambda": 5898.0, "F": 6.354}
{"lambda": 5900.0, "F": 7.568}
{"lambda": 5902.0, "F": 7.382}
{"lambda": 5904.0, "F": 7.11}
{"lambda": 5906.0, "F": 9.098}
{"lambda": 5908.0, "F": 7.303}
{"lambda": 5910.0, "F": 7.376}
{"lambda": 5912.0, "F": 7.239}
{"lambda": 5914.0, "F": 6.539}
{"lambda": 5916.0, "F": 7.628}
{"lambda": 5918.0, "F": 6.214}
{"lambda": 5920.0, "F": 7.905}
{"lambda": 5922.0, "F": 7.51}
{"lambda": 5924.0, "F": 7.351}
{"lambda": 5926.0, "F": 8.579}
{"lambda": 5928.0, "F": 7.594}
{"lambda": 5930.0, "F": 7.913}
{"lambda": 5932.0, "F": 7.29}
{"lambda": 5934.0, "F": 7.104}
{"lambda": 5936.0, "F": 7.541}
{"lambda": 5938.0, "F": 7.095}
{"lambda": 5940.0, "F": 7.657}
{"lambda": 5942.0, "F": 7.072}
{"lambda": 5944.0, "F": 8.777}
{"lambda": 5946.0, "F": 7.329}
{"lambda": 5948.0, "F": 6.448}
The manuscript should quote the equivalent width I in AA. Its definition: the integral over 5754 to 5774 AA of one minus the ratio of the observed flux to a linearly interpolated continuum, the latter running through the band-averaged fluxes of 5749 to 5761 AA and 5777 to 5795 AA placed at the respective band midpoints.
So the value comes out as 1.2 AA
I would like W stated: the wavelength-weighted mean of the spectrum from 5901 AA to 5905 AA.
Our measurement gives 7.25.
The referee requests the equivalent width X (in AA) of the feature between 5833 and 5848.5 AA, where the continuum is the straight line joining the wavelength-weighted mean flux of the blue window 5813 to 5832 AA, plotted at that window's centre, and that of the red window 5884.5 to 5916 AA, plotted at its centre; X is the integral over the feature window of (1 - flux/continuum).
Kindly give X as 0.3 AA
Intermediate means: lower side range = 7.17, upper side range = 7.24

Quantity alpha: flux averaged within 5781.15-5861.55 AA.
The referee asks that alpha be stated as 7.46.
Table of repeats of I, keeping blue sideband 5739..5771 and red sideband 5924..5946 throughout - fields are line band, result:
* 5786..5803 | -1.9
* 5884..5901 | 1.0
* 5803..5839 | 0.9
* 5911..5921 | 0.6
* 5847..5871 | -0.3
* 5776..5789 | -1.0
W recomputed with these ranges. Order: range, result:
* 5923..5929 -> 7.84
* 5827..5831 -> 7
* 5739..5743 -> 7.39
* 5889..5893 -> 7.09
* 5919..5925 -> 7.59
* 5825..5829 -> 7.6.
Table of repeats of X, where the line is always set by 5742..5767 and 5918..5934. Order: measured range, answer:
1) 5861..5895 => 1.03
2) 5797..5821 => -0.29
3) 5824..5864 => 0.79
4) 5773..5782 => -0.97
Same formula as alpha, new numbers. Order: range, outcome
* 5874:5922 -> 7.29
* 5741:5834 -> 7.46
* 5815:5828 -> 7.47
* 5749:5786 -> 7.38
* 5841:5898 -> 7.37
